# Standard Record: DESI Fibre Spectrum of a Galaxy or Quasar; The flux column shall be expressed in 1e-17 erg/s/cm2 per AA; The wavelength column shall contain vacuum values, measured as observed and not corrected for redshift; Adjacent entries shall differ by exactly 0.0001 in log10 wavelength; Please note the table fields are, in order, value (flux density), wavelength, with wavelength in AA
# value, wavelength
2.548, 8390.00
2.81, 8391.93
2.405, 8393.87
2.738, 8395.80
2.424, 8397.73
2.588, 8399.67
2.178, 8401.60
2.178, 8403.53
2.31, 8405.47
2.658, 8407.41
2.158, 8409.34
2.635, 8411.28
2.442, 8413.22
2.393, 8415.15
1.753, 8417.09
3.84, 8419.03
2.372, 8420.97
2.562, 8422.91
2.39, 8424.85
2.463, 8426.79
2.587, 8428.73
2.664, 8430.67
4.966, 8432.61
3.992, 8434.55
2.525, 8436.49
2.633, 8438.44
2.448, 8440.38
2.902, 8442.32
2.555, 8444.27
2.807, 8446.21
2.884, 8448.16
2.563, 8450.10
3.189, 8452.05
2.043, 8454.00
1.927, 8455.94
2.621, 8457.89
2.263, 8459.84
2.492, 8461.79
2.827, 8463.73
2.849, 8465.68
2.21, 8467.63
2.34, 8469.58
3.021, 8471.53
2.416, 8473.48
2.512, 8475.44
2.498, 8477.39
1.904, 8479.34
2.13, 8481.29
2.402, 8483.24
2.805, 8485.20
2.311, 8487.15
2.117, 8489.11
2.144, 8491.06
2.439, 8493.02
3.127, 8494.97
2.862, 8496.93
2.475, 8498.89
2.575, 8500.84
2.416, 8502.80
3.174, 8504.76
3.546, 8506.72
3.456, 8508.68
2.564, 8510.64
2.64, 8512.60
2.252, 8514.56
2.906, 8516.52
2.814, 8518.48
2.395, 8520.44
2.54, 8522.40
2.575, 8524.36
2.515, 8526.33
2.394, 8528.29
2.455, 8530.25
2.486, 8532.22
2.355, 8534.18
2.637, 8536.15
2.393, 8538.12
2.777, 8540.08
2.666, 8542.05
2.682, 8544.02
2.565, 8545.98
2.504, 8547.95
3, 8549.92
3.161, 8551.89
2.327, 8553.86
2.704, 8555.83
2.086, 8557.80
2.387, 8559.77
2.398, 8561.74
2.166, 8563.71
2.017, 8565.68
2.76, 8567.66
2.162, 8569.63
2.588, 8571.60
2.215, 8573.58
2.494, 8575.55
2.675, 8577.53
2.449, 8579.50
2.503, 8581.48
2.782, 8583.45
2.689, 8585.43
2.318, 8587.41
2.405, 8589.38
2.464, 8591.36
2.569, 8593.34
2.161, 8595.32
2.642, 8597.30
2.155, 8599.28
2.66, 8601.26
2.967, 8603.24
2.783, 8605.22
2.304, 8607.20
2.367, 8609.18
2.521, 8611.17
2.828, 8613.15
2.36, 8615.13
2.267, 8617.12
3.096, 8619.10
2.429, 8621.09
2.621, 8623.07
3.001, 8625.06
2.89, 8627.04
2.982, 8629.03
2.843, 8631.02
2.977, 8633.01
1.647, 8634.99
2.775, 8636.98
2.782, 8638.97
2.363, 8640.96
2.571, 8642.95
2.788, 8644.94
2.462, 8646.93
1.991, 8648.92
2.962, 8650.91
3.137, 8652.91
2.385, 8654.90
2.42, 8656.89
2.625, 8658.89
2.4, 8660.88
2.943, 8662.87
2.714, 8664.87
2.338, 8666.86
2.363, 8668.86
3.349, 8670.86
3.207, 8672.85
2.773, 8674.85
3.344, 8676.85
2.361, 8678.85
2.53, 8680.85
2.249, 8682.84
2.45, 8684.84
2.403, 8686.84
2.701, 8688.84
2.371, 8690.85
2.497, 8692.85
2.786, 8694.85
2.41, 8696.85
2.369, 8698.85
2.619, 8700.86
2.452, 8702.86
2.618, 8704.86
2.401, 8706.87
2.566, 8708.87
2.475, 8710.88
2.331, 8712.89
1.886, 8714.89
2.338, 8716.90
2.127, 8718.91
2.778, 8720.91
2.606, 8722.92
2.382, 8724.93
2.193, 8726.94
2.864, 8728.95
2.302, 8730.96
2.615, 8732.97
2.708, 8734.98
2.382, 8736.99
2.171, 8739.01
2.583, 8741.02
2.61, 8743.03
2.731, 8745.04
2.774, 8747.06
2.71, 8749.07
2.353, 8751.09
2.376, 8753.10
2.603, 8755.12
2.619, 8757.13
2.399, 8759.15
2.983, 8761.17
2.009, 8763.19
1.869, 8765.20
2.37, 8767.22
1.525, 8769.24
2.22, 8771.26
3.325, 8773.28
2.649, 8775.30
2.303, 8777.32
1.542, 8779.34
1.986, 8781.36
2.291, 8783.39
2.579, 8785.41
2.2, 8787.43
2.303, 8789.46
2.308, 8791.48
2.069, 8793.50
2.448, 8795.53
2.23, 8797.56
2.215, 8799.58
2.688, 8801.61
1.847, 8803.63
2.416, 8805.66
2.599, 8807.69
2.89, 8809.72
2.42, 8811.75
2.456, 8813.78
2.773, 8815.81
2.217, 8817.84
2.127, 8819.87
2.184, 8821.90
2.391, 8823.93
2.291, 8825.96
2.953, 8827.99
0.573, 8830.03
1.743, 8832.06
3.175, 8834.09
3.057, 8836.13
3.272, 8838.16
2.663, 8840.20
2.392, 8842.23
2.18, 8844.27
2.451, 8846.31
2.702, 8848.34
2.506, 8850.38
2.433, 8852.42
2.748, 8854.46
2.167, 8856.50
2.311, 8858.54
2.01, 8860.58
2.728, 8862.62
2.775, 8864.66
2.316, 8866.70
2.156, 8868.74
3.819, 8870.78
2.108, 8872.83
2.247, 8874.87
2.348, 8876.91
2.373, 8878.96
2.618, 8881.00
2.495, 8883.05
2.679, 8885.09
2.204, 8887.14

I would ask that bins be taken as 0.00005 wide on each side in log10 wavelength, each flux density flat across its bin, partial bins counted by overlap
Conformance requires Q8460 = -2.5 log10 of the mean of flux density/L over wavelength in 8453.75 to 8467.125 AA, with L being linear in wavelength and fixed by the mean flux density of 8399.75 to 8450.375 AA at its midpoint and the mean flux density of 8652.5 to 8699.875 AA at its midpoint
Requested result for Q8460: 0.10 mag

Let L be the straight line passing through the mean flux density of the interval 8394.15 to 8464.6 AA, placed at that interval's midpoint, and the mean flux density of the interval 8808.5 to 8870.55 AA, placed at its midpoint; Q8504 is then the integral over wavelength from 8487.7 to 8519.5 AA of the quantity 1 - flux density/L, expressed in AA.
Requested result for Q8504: -1.4 AA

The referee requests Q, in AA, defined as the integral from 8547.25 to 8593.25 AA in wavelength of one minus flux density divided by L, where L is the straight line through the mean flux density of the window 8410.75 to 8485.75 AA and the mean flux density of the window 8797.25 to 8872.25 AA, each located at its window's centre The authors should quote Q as 1.6 AA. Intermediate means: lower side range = 2.64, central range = 2.49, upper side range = 2.46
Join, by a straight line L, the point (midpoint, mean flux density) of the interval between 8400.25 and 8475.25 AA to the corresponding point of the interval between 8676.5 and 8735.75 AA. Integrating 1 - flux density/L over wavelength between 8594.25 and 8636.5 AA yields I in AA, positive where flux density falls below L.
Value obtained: -1.1 AA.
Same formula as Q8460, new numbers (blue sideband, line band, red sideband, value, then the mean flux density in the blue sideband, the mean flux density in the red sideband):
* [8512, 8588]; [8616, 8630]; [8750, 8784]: -0.12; 2.52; 2.32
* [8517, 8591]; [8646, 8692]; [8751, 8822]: -0.08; 2.52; 2.35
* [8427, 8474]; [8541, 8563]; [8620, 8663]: 0.04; 2.74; 2.63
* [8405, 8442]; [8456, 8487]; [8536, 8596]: 0.08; 2.74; 2.51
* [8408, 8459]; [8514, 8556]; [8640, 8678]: 0.04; 2.7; 2.69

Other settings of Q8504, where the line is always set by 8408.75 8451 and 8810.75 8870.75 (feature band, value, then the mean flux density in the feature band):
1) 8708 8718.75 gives 1.0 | 2.3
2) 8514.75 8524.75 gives 0.3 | 2.62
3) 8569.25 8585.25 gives 0.8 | 2.51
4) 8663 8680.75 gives -1.6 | 2.8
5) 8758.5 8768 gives 0.7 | 2.32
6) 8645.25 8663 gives 0.0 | 2.58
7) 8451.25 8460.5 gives 1.1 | 2.4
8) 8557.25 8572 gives 1.9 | 2.32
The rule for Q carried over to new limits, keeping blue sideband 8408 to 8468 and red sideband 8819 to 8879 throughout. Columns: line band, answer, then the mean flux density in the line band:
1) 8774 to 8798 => 2.2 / 2.26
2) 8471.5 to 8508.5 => 1.0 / 2.58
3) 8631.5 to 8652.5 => 0.0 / 2.56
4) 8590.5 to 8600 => 0.7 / 2.4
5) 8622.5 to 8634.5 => -1.3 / 2.84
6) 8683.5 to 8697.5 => 0.1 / 2.51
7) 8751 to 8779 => 1.2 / 2.38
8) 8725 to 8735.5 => 0.0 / 2.51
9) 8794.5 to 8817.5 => 0.2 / 2.44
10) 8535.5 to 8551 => -0.2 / 2.66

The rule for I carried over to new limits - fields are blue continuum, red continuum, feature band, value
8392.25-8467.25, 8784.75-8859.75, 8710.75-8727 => 0.76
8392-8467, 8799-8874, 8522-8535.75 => 0.61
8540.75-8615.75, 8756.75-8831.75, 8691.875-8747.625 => -2.61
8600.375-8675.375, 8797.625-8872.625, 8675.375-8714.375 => 1.19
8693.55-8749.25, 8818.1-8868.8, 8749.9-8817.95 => 2.58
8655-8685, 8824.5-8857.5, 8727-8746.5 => 0.35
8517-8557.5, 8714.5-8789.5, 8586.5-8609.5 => 0.48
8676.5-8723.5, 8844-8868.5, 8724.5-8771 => 0.50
